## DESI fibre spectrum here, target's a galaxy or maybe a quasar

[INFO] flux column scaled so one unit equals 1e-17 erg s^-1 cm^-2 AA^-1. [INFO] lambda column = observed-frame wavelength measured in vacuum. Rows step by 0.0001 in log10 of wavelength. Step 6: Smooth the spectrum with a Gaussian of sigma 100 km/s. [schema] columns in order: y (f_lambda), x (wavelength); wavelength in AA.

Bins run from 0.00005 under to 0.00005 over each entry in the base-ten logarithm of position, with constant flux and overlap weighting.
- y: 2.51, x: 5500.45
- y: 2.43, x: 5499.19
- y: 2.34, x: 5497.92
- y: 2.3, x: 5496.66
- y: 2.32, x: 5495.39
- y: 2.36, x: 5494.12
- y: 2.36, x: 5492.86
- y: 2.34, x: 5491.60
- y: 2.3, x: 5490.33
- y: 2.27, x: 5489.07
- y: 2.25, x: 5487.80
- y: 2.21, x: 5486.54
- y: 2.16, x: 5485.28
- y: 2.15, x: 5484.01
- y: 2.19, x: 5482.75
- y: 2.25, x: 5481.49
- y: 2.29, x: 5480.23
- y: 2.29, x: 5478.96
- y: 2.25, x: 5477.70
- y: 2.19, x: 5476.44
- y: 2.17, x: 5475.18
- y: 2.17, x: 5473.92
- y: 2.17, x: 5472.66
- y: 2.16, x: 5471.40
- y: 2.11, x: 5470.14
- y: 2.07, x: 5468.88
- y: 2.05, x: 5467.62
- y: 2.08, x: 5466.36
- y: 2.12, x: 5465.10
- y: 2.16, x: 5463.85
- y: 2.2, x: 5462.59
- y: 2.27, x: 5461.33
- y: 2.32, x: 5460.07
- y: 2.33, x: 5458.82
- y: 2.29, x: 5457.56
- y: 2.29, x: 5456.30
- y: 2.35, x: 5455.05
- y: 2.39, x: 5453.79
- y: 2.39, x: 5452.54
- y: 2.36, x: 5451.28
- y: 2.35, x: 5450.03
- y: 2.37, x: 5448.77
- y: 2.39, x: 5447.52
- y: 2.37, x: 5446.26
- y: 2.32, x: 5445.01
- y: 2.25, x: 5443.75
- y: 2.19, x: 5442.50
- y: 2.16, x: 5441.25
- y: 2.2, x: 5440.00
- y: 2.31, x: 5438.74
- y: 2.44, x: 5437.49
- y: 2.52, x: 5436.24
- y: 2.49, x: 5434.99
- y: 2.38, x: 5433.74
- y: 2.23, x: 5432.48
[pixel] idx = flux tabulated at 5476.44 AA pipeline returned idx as 2.19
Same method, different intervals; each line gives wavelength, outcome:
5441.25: 2.16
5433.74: 2.38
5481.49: 2.25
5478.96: 2.29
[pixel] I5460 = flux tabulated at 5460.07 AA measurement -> 2.32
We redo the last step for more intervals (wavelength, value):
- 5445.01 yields 2.32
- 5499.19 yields 2.43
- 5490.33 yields 2.3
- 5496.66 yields 2.3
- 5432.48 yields 2.23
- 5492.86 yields 2.36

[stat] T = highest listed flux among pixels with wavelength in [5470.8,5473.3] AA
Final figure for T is 2.17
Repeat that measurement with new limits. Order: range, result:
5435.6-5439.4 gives 2.52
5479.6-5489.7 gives 2.29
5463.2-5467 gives 2.16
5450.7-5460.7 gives 2.39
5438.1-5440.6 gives 2.31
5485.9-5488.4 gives 2.25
